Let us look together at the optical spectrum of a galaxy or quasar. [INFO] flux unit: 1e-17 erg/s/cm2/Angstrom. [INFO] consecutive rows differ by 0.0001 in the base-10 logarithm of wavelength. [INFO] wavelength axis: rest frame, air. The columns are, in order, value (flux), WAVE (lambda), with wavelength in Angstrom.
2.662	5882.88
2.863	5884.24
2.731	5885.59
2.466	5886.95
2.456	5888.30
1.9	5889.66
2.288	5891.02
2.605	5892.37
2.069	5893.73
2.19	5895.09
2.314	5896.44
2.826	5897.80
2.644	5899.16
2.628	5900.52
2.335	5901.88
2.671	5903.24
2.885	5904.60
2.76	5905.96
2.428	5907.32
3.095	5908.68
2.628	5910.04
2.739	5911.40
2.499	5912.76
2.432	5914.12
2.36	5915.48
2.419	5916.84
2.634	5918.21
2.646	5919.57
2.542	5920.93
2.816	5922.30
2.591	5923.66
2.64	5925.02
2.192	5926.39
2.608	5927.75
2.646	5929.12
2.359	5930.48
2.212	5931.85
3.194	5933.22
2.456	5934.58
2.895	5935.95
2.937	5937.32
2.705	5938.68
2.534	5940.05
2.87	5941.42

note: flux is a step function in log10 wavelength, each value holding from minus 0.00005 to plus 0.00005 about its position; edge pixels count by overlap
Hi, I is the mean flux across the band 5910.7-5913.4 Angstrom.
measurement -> 2.62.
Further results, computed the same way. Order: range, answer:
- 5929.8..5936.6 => 2.62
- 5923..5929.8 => 2.54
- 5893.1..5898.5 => 2.35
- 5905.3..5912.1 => 2.73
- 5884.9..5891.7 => 2.37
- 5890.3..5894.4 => 2.32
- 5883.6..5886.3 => 2.79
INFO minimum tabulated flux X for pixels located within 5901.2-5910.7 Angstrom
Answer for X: 2.335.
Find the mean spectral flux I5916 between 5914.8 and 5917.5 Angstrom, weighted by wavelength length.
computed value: 2.39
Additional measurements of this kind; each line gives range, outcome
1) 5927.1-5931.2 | 2.53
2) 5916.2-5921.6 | 2.56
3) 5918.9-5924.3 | 2.65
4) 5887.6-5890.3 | 2.19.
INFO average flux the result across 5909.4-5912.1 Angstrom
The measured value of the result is 2.69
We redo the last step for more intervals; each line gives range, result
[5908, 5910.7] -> 2.86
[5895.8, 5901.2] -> 2.6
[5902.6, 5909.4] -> 2.77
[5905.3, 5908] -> 2.59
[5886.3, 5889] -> 2.46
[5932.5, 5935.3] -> 2.82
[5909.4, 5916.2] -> 2.53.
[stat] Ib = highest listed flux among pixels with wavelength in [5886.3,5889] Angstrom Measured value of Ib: 2.466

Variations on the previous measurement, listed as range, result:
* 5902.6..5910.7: 3.095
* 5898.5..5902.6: 2.644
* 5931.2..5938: 3.194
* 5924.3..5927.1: 2.64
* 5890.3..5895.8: 2.605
